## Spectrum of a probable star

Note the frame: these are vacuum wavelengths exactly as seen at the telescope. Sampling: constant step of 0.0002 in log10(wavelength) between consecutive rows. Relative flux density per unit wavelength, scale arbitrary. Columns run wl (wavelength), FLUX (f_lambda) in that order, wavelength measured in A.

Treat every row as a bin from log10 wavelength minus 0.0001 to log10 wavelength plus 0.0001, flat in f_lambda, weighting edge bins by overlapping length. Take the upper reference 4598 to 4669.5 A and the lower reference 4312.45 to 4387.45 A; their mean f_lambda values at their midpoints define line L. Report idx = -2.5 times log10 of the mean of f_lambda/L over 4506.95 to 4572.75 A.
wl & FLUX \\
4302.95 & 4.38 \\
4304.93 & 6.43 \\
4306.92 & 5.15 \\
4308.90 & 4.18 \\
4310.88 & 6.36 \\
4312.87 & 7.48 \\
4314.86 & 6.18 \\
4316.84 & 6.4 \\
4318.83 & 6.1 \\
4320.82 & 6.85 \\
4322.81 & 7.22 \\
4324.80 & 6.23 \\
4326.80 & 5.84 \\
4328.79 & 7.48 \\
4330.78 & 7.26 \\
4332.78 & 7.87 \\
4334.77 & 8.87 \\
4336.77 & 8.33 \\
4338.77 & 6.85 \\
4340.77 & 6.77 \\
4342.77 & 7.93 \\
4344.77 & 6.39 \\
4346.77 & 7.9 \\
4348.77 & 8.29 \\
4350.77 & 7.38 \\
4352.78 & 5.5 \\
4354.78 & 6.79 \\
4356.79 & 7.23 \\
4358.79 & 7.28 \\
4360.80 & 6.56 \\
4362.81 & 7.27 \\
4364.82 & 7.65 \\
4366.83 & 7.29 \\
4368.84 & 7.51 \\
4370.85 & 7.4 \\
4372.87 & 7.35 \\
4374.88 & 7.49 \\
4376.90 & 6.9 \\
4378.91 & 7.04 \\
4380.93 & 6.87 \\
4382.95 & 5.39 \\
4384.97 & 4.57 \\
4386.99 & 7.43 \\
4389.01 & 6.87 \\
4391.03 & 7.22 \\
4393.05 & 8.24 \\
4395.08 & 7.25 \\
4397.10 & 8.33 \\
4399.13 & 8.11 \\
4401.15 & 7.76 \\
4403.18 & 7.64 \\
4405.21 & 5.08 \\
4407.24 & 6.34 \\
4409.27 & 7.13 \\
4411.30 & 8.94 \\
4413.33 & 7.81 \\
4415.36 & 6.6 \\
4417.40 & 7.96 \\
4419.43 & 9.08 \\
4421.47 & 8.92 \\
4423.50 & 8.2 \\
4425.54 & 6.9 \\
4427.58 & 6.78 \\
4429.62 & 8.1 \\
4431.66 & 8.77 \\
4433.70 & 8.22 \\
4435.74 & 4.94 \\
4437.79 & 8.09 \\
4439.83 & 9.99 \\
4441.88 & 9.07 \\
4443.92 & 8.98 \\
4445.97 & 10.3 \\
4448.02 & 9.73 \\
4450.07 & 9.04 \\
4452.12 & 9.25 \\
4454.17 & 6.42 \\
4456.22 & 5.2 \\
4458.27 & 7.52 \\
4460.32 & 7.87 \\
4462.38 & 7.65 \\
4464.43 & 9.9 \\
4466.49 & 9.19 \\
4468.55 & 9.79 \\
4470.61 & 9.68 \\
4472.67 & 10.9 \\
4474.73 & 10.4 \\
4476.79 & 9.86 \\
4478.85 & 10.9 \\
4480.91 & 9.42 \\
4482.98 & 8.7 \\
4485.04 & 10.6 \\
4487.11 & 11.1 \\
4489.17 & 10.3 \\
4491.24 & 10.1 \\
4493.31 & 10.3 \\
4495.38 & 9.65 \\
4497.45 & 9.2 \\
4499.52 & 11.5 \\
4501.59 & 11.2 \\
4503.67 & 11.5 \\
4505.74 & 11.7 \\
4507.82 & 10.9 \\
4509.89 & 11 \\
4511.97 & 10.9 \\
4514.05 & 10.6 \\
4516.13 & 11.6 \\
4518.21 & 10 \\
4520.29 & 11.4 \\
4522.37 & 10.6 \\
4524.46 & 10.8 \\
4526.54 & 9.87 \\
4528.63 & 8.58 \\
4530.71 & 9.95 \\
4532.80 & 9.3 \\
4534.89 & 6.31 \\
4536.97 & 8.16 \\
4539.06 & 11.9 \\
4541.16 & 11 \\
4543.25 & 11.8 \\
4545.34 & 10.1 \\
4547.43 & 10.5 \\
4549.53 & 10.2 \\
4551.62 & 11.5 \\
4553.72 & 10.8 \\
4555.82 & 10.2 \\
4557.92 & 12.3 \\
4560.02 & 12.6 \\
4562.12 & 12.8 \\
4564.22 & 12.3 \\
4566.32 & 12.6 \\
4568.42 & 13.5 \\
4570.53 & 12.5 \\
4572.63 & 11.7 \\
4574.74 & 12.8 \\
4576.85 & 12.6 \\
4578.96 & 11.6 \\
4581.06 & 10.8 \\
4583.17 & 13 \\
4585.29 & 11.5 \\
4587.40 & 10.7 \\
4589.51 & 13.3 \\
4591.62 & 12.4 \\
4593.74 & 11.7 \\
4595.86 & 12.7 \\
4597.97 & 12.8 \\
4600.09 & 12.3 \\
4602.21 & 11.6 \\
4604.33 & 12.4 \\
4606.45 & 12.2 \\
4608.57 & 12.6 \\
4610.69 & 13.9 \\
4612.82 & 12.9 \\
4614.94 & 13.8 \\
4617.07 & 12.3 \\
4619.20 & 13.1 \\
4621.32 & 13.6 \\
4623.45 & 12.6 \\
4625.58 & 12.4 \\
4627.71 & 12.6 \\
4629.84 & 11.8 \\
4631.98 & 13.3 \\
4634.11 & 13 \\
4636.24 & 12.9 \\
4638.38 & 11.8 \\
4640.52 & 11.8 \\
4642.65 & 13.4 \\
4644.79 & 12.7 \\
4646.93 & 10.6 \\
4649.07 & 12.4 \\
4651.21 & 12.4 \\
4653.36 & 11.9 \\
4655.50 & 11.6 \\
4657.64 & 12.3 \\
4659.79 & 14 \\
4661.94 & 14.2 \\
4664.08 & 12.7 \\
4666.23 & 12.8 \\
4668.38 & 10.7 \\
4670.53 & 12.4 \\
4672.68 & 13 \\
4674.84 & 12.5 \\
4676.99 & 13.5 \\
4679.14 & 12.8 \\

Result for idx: -0.01 mag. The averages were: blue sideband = 7.02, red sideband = 12.6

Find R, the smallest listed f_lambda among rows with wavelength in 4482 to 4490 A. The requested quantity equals 8.7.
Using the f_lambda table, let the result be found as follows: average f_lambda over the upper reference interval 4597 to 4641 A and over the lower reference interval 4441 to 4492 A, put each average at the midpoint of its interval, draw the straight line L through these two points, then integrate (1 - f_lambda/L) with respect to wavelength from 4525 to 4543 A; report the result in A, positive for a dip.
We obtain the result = 2.1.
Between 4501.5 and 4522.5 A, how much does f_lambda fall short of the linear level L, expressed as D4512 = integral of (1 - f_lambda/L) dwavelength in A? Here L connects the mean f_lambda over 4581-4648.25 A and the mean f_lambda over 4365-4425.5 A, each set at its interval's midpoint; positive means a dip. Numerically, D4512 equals -2.0 A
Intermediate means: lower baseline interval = 7.33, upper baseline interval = 12.5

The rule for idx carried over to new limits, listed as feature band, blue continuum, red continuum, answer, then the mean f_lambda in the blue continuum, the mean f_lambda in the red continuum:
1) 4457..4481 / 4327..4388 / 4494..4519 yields 0.059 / 7.14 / 10.8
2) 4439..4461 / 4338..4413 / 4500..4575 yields 0.050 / 7.14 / 11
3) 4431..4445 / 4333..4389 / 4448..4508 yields 0.063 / 7.12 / 9.63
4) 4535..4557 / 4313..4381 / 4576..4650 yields 0.066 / 7.13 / 12.4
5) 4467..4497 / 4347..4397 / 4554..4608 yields -0.036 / 7.07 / 12.2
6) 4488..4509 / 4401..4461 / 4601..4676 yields -0.133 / 7.89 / 12.6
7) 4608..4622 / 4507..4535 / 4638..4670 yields -0.125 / 10.2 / 12.4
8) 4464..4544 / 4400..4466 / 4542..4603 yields -0.037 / 7.96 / 11.9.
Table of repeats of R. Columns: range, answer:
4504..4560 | 6.31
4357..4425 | 4.57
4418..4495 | 4.94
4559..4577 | 11.7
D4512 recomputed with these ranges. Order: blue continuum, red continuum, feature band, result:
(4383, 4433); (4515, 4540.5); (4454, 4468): 1.2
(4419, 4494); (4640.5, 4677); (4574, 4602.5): -2.3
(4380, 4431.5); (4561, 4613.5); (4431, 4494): -1.1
